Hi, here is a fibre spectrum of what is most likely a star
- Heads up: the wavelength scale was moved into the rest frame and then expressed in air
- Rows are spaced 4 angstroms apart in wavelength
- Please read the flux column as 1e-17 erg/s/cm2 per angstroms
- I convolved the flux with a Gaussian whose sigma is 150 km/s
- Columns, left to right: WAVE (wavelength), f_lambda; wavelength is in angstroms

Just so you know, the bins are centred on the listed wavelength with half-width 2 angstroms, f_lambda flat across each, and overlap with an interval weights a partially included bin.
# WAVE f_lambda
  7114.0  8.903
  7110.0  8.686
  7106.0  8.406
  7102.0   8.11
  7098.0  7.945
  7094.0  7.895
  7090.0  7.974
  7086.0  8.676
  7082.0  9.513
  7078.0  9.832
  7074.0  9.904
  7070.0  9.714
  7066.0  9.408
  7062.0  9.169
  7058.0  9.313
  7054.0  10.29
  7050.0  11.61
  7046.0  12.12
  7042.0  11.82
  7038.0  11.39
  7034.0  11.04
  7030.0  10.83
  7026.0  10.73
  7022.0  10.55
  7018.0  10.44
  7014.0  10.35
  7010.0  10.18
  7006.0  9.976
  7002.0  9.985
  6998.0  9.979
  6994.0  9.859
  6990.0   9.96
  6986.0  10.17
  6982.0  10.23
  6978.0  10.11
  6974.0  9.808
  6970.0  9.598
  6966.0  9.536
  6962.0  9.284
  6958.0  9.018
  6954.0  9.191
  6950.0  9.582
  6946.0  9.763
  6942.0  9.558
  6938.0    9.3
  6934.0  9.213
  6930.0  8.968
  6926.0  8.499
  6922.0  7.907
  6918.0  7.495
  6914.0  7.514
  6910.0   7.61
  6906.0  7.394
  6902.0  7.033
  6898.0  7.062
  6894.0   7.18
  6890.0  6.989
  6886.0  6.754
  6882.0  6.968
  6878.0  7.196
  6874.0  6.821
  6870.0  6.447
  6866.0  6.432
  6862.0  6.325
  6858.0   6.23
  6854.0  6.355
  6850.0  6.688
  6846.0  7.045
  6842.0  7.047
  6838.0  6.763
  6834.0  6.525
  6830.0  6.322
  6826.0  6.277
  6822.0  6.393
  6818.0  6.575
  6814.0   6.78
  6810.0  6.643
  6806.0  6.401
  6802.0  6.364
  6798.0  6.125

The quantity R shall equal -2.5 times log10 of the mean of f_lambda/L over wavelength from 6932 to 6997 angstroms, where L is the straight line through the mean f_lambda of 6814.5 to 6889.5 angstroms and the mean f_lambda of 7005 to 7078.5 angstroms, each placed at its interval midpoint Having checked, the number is -0.09 mag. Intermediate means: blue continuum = 6.63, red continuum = 10.5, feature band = 9.64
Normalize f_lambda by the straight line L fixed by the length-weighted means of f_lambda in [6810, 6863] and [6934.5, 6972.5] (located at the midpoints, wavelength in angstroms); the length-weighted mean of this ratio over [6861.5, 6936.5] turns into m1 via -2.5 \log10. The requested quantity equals 0.10 mag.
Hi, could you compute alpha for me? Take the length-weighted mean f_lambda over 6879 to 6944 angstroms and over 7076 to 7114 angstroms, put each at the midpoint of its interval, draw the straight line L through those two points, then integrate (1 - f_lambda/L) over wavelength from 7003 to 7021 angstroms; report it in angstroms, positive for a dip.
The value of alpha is -4.4 angstroms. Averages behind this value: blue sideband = 7.83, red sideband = 8.58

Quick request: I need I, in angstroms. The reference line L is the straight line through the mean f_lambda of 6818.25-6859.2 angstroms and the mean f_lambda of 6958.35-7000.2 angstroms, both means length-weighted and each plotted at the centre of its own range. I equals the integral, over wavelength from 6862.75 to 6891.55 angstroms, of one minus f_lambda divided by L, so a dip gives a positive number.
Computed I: 2.6 angstroms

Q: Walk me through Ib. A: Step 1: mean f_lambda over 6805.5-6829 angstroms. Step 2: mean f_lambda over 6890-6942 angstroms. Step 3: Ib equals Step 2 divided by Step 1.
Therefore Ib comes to 1.2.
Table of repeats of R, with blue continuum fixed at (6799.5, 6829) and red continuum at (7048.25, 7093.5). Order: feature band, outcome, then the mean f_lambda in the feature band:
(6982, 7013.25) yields -0.16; 10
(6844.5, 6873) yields 0.08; 6.5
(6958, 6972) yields -0.14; 9.41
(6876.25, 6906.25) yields 0.05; 7.05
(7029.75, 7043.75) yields -0.24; 11.3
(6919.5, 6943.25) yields -0.13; 8.86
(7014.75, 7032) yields -0.19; 10.6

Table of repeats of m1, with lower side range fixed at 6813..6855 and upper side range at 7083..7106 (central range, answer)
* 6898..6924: -0.055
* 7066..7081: -0.203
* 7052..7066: -0.195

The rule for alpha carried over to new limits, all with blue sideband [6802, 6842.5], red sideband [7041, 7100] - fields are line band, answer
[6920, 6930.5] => -0.7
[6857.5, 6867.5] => 1.0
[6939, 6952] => -2.5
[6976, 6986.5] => -2.0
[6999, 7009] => -1.3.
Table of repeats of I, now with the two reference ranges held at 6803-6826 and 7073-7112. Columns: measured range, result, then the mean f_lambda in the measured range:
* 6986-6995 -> -2.39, 9.97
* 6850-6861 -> 0.76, 6.37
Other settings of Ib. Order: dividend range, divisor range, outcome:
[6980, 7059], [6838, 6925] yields 1.51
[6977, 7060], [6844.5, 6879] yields 1.60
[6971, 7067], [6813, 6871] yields 1.59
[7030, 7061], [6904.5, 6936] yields 1.36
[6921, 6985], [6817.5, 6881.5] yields 1.42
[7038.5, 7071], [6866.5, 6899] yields 1.52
